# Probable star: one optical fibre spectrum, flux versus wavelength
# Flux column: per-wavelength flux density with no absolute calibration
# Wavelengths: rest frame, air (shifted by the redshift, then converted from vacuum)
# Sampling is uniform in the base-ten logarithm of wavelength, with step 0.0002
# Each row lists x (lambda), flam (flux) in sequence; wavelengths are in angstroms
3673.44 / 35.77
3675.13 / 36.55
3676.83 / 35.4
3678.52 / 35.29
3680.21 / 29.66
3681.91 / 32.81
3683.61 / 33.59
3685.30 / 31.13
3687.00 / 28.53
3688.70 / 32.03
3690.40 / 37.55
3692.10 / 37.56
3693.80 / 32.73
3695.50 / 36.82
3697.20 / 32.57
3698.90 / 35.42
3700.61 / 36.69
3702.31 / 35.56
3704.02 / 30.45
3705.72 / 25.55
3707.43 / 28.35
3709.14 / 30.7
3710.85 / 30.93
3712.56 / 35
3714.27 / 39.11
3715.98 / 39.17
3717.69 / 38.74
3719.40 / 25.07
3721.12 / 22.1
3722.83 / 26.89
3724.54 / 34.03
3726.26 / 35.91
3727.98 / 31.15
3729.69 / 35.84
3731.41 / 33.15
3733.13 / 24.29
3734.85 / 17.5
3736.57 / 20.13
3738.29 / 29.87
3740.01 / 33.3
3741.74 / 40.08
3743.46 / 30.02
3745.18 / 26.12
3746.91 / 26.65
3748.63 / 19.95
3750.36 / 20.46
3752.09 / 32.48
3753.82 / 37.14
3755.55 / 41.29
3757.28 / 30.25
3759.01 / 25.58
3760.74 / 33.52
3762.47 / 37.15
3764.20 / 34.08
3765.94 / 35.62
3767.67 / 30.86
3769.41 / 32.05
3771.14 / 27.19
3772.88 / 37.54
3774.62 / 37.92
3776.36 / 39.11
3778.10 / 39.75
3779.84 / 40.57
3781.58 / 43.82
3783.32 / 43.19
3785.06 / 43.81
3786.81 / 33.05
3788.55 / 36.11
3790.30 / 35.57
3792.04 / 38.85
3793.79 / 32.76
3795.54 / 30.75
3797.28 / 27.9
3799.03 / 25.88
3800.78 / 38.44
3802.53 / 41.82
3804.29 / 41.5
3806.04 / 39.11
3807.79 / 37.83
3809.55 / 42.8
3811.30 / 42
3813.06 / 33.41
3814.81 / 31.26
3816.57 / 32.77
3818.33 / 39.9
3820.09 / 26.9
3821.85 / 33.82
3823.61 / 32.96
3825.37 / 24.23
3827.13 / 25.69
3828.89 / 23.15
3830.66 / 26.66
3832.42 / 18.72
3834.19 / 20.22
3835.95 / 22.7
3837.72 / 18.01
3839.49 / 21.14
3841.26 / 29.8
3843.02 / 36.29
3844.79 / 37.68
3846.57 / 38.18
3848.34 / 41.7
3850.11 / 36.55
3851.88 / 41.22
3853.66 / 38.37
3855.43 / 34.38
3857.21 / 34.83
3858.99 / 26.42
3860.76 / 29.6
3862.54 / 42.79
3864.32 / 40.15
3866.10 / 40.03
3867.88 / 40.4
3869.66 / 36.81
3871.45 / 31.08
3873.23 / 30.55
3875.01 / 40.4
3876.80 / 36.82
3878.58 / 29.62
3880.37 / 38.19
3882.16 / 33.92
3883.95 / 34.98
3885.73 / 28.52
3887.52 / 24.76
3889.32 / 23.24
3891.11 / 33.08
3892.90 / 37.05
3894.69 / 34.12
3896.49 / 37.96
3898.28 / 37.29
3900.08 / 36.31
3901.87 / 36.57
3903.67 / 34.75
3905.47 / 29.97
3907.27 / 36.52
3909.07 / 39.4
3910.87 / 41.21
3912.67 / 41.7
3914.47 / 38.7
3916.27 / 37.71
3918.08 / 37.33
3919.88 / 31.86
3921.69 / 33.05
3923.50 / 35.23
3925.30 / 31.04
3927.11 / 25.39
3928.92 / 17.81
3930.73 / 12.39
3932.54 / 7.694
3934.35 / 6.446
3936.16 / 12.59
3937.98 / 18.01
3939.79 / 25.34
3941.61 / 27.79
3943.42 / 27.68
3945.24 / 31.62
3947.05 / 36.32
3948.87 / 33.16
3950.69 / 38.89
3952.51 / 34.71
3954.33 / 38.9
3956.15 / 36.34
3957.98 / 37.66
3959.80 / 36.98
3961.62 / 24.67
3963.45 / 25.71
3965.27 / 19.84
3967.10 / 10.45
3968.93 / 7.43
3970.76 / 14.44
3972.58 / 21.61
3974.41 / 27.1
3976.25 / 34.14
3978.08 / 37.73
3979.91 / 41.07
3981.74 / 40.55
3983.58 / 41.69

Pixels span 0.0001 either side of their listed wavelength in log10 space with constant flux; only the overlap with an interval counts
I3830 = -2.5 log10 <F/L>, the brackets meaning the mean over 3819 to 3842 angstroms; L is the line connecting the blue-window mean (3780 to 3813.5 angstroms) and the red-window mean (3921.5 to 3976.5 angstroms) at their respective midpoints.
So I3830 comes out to 0.36 mag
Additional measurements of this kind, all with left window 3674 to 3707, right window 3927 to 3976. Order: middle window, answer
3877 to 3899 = -0.227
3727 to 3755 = 0.103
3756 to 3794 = -0.179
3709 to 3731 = -0.011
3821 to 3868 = -0.128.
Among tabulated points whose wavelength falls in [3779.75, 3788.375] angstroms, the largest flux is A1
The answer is 43.82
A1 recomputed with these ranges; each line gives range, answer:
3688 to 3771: 41.29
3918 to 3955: 38.9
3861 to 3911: 42.79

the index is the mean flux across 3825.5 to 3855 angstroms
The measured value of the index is 29.7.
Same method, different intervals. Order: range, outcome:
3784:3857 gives 33.1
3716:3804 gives 32.8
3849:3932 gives 34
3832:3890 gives 32.8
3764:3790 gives 37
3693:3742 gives 31.5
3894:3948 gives 30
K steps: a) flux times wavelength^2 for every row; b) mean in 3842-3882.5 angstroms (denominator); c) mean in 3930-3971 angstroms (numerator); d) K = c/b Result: 0.71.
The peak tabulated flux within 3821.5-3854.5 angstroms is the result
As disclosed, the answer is 41.7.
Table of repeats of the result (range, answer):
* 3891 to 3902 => 37.96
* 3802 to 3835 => 42.8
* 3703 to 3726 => 39.17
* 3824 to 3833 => 26.66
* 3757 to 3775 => 37.92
